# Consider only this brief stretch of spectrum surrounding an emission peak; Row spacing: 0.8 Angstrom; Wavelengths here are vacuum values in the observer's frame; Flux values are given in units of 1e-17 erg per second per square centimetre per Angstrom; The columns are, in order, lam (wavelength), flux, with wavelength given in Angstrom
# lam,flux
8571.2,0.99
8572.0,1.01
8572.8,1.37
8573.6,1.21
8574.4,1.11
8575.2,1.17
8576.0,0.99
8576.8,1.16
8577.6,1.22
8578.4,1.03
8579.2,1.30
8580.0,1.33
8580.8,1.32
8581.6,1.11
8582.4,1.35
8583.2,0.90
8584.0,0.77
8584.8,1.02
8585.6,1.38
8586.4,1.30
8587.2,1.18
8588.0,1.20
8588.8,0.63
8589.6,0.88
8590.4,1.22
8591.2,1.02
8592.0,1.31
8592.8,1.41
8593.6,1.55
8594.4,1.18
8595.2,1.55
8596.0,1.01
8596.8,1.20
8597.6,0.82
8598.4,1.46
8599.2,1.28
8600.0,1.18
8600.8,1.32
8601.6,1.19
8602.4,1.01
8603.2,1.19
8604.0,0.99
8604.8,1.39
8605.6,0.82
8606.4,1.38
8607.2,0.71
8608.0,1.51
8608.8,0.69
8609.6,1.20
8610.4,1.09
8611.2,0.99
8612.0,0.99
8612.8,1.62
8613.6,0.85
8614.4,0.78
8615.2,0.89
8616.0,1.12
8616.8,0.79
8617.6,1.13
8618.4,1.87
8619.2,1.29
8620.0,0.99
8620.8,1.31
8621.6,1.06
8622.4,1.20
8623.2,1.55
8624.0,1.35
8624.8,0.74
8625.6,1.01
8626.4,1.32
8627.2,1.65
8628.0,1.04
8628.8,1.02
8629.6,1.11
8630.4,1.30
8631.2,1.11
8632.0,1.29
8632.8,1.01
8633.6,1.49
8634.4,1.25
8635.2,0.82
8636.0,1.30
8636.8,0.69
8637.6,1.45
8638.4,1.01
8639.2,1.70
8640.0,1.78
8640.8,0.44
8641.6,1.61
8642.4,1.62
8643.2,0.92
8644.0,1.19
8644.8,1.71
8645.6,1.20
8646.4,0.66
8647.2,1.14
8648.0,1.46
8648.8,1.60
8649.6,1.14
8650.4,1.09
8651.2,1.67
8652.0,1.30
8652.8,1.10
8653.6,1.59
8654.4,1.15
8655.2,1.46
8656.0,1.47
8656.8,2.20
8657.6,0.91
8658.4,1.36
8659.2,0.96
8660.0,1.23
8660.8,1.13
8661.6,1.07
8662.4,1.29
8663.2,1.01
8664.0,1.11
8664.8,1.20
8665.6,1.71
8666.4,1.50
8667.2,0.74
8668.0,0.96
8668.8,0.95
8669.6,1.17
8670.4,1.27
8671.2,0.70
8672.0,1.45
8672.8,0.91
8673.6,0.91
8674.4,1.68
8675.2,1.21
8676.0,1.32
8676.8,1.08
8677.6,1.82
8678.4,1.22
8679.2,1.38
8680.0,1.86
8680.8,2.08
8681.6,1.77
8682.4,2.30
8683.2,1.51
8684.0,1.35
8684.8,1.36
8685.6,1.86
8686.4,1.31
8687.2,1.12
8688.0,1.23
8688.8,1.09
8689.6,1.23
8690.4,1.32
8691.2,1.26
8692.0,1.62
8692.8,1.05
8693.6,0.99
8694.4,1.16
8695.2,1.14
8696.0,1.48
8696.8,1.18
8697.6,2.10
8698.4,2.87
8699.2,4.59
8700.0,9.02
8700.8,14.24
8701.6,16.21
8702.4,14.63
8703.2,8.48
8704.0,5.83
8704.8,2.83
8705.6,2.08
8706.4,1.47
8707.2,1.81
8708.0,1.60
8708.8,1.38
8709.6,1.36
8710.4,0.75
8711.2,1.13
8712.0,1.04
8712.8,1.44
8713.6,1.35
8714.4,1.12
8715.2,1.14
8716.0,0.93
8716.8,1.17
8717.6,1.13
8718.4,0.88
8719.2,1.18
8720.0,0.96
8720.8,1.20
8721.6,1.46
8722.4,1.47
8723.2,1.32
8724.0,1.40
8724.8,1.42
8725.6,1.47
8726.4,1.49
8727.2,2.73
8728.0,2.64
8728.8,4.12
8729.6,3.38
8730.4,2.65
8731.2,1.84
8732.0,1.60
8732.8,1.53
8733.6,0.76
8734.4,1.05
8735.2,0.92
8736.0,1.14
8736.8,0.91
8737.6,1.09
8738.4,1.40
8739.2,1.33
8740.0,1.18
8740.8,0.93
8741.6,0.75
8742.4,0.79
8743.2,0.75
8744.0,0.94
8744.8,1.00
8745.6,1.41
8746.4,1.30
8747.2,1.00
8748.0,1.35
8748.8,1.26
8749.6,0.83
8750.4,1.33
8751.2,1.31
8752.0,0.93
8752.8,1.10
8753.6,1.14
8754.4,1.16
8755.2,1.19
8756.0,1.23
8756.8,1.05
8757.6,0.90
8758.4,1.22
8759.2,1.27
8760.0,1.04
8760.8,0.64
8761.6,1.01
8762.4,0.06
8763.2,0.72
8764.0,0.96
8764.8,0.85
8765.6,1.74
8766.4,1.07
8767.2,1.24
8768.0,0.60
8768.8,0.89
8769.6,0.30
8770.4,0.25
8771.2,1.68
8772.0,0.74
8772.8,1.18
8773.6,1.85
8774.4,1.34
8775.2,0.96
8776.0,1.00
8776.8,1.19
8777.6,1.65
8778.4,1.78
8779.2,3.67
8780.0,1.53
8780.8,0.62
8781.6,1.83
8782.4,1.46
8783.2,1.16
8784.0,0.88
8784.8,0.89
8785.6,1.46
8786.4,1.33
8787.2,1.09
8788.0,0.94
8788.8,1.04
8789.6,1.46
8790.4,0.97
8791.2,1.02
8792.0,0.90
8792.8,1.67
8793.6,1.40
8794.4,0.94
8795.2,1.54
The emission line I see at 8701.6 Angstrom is H-alpha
